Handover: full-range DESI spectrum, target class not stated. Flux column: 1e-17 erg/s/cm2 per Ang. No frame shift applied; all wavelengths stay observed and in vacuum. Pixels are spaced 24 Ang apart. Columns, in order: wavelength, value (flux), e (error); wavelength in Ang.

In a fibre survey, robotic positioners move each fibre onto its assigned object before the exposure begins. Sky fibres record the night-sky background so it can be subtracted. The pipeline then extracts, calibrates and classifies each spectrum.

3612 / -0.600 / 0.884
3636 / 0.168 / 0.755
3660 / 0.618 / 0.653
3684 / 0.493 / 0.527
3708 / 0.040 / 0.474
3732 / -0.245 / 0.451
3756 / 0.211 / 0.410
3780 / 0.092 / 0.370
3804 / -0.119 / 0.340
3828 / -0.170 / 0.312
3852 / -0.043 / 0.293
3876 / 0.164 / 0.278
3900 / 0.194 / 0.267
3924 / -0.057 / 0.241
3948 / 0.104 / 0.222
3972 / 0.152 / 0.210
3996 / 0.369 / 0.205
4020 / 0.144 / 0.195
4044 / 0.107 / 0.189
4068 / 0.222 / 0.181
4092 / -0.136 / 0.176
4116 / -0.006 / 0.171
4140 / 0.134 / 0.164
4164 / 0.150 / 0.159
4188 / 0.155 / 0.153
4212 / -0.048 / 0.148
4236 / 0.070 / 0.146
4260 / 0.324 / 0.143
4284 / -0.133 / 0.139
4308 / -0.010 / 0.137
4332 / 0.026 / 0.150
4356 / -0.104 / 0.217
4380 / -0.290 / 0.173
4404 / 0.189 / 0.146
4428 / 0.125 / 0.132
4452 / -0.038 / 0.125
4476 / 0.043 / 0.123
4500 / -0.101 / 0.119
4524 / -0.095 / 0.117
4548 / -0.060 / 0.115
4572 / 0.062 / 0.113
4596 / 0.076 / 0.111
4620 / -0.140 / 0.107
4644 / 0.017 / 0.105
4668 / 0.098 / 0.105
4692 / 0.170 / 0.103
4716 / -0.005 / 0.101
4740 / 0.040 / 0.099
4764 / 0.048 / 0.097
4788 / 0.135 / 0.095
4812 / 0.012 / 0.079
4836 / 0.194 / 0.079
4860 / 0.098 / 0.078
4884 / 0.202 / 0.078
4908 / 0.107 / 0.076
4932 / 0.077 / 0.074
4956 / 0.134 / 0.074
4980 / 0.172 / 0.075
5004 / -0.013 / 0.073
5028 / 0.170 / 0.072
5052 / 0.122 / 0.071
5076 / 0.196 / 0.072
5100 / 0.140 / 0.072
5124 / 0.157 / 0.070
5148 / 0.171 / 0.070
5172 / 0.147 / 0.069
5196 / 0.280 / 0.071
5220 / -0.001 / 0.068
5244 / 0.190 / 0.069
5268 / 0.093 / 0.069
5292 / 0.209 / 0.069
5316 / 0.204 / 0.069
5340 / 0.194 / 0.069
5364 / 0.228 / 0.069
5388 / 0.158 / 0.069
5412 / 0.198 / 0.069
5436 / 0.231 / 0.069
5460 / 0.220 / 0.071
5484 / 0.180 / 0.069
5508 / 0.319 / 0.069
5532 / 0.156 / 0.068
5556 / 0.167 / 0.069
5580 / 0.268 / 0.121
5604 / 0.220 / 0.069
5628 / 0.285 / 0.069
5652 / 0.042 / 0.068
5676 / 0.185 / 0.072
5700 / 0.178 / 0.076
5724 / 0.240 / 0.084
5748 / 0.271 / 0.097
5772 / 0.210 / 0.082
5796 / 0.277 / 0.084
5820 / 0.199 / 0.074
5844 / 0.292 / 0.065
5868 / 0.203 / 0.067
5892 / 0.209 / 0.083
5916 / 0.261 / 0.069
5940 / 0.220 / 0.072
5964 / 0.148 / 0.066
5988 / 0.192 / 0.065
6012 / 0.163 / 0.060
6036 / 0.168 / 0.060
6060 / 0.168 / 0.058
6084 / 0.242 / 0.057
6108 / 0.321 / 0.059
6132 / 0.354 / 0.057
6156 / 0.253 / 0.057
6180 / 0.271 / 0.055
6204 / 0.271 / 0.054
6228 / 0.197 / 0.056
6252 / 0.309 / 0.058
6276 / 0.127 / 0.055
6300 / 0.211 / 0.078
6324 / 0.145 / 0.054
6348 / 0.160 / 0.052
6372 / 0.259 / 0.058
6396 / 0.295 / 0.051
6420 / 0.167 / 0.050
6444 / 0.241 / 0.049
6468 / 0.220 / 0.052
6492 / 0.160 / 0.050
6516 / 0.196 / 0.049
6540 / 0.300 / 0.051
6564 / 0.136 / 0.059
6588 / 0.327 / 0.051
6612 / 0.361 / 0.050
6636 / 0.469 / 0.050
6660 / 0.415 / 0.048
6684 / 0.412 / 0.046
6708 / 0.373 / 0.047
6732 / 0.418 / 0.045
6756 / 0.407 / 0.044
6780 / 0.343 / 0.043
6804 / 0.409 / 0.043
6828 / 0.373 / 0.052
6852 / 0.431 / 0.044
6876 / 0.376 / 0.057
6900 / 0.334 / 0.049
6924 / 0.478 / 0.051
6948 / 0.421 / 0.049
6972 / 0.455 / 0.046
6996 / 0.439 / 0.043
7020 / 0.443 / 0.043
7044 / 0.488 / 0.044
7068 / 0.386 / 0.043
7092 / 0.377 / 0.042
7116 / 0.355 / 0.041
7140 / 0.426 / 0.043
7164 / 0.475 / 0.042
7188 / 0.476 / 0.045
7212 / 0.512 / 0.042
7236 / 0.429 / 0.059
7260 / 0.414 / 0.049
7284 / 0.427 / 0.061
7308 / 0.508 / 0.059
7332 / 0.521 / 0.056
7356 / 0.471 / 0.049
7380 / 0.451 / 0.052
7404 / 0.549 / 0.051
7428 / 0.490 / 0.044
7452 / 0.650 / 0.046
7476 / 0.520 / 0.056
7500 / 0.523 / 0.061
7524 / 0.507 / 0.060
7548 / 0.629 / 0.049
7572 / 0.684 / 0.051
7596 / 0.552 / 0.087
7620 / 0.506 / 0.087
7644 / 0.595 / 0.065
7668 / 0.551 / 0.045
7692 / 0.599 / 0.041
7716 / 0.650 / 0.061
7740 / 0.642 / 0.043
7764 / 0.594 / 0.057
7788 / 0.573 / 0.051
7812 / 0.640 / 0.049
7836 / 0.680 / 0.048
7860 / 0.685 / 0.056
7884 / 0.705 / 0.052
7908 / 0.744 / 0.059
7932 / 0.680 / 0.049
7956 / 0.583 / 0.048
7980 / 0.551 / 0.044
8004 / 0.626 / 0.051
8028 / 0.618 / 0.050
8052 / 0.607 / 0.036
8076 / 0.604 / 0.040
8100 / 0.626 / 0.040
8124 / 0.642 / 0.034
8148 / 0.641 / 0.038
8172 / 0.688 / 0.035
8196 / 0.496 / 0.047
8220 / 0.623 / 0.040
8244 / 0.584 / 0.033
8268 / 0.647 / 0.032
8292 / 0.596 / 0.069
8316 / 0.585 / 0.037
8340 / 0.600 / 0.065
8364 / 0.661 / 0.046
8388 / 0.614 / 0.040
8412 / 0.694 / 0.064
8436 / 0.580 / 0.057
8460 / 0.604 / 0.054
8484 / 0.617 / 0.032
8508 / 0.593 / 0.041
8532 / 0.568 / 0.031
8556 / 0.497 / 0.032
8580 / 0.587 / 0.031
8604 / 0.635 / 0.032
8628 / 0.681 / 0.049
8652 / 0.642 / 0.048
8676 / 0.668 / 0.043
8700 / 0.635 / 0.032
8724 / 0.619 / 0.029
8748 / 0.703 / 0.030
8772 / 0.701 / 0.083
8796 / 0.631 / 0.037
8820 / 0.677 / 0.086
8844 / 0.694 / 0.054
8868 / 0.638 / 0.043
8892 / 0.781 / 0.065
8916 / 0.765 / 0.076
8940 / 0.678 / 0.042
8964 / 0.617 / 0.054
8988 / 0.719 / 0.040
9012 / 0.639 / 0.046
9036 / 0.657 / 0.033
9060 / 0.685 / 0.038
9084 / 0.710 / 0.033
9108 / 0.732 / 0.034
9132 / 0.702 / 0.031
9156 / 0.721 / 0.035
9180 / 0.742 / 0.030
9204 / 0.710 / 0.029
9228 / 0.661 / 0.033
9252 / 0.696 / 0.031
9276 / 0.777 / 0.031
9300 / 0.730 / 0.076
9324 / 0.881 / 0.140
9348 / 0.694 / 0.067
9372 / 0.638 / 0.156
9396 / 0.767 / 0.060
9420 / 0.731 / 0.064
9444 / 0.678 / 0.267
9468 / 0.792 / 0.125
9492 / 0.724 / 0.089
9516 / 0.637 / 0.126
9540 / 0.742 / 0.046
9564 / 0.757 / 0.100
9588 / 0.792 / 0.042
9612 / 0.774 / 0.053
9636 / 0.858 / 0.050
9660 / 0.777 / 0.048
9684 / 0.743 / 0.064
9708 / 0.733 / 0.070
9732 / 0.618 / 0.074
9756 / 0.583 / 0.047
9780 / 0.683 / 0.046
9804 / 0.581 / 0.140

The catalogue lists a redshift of 0.653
